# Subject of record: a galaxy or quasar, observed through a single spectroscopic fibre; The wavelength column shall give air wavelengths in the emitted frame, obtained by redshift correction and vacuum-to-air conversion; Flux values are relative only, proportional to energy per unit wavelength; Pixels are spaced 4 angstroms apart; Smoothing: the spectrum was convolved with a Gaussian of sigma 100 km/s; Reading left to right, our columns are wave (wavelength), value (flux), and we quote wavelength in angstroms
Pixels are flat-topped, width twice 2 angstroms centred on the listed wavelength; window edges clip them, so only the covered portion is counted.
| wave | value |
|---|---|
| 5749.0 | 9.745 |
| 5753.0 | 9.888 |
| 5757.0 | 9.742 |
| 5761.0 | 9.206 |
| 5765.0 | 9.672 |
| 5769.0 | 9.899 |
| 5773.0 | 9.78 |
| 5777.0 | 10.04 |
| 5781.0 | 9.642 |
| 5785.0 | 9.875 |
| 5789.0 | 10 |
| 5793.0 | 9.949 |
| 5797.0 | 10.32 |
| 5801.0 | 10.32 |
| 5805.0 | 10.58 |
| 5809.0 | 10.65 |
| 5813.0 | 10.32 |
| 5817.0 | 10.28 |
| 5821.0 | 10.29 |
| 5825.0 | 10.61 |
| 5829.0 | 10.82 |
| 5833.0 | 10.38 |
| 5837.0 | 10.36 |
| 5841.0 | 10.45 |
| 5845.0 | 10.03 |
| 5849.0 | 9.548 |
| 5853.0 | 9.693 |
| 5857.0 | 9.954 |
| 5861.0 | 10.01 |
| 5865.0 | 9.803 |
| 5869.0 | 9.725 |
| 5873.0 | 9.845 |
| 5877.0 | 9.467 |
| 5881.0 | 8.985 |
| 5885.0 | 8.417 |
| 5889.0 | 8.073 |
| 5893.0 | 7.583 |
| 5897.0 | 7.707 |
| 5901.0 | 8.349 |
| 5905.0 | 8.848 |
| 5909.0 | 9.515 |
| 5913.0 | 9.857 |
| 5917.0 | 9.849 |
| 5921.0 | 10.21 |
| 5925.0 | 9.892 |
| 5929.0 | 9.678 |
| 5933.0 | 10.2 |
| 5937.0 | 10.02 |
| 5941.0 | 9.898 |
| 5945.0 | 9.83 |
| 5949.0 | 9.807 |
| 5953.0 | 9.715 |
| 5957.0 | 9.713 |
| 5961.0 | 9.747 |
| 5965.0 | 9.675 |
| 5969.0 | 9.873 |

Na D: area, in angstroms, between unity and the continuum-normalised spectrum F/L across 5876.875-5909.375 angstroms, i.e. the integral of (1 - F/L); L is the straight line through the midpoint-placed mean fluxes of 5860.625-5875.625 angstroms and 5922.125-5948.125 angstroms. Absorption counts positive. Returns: 4.6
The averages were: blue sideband 9.81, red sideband 9.92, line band 8.45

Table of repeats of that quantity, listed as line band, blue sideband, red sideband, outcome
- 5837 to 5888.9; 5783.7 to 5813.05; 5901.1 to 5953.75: 1.9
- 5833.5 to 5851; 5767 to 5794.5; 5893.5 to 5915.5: -1.5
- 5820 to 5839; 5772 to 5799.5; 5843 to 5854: -1.3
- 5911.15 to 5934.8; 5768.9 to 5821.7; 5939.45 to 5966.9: -0.3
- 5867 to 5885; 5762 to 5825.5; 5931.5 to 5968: 1.1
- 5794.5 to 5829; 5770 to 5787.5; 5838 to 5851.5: -1.8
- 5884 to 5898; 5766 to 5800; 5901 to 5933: 2.6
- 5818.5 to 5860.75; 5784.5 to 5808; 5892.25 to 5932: -1.6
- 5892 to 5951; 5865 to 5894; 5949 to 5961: -0.2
